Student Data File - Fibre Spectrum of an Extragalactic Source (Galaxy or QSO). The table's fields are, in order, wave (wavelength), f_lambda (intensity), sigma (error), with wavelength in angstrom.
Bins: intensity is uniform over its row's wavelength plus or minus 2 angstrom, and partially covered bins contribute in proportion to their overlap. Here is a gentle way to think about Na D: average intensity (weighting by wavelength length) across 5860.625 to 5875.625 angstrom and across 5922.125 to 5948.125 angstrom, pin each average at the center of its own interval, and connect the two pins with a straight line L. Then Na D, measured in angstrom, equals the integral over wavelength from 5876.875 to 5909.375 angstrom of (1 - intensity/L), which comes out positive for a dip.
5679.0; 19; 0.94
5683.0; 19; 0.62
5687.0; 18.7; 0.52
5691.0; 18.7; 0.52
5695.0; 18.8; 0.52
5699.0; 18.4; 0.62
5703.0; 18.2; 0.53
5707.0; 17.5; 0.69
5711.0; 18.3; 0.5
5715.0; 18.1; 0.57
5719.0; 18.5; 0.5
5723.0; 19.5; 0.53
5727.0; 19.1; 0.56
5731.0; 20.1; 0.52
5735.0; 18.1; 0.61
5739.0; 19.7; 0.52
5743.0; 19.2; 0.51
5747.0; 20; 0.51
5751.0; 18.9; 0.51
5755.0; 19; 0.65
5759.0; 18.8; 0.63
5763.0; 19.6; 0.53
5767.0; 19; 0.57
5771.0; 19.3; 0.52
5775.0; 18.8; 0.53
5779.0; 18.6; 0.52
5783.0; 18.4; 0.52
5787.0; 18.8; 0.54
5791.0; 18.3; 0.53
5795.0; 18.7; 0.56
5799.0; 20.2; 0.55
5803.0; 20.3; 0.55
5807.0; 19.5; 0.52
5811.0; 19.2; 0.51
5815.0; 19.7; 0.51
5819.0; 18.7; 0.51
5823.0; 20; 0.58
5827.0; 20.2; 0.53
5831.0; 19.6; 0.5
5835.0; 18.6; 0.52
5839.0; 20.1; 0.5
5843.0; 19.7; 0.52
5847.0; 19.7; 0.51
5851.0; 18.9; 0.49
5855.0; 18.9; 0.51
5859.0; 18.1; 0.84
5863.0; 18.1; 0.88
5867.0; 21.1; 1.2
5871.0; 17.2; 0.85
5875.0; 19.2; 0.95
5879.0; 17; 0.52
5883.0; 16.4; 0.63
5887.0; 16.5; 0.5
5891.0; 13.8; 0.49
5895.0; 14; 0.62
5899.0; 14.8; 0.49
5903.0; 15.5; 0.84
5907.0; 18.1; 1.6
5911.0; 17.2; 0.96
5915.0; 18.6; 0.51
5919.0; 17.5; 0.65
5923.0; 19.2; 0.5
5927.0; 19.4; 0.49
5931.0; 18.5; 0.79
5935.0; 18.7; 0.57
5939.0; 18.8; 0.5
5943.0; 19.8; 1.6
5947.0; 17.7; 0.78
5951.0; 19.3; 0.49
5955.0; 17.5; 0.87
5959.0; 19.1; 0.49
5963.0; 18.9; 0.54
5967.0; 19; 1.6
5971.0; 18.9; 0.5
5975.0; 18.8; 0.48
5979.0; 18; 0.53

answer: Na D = 5.3 angstrom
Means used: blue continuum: 18.9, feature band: 15.8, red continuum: 18.9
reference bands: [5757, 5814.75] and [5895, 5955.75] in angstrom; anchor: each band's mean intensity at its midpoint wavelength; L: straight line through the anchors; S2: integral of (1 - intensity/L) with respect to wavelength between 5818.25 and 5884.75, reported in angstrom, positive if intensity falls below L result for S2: -1.3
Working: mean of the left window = 19.1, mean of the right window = 17.9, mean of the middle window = 18.9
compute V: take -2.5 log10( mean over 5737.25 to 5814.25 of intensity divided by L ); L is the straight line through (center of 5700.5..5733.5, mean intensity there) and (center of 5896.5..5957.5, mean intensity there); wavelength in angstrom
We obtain -0.041 mag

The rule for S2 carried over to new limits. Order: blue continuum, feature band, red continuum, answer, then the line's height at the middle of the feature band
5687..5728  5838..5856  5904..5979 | -0.9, 18.5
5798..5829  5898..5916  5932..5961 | 2.0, 19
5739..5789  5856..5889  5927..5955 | 1.6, 18.9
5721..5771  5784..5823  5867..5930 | -1.8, 18.4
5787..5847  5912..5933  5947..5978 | 0.4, 18.9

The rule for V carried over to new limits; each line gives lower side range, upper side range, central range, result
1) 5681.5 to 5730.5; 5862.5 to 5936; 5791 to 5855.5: -0.09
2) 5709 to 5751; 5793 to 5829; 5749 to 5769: 0.01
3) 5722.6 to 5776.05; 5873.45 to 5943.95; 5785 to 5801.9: -0.02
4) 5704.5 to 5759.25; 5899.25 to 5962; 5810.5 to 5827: -0.05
